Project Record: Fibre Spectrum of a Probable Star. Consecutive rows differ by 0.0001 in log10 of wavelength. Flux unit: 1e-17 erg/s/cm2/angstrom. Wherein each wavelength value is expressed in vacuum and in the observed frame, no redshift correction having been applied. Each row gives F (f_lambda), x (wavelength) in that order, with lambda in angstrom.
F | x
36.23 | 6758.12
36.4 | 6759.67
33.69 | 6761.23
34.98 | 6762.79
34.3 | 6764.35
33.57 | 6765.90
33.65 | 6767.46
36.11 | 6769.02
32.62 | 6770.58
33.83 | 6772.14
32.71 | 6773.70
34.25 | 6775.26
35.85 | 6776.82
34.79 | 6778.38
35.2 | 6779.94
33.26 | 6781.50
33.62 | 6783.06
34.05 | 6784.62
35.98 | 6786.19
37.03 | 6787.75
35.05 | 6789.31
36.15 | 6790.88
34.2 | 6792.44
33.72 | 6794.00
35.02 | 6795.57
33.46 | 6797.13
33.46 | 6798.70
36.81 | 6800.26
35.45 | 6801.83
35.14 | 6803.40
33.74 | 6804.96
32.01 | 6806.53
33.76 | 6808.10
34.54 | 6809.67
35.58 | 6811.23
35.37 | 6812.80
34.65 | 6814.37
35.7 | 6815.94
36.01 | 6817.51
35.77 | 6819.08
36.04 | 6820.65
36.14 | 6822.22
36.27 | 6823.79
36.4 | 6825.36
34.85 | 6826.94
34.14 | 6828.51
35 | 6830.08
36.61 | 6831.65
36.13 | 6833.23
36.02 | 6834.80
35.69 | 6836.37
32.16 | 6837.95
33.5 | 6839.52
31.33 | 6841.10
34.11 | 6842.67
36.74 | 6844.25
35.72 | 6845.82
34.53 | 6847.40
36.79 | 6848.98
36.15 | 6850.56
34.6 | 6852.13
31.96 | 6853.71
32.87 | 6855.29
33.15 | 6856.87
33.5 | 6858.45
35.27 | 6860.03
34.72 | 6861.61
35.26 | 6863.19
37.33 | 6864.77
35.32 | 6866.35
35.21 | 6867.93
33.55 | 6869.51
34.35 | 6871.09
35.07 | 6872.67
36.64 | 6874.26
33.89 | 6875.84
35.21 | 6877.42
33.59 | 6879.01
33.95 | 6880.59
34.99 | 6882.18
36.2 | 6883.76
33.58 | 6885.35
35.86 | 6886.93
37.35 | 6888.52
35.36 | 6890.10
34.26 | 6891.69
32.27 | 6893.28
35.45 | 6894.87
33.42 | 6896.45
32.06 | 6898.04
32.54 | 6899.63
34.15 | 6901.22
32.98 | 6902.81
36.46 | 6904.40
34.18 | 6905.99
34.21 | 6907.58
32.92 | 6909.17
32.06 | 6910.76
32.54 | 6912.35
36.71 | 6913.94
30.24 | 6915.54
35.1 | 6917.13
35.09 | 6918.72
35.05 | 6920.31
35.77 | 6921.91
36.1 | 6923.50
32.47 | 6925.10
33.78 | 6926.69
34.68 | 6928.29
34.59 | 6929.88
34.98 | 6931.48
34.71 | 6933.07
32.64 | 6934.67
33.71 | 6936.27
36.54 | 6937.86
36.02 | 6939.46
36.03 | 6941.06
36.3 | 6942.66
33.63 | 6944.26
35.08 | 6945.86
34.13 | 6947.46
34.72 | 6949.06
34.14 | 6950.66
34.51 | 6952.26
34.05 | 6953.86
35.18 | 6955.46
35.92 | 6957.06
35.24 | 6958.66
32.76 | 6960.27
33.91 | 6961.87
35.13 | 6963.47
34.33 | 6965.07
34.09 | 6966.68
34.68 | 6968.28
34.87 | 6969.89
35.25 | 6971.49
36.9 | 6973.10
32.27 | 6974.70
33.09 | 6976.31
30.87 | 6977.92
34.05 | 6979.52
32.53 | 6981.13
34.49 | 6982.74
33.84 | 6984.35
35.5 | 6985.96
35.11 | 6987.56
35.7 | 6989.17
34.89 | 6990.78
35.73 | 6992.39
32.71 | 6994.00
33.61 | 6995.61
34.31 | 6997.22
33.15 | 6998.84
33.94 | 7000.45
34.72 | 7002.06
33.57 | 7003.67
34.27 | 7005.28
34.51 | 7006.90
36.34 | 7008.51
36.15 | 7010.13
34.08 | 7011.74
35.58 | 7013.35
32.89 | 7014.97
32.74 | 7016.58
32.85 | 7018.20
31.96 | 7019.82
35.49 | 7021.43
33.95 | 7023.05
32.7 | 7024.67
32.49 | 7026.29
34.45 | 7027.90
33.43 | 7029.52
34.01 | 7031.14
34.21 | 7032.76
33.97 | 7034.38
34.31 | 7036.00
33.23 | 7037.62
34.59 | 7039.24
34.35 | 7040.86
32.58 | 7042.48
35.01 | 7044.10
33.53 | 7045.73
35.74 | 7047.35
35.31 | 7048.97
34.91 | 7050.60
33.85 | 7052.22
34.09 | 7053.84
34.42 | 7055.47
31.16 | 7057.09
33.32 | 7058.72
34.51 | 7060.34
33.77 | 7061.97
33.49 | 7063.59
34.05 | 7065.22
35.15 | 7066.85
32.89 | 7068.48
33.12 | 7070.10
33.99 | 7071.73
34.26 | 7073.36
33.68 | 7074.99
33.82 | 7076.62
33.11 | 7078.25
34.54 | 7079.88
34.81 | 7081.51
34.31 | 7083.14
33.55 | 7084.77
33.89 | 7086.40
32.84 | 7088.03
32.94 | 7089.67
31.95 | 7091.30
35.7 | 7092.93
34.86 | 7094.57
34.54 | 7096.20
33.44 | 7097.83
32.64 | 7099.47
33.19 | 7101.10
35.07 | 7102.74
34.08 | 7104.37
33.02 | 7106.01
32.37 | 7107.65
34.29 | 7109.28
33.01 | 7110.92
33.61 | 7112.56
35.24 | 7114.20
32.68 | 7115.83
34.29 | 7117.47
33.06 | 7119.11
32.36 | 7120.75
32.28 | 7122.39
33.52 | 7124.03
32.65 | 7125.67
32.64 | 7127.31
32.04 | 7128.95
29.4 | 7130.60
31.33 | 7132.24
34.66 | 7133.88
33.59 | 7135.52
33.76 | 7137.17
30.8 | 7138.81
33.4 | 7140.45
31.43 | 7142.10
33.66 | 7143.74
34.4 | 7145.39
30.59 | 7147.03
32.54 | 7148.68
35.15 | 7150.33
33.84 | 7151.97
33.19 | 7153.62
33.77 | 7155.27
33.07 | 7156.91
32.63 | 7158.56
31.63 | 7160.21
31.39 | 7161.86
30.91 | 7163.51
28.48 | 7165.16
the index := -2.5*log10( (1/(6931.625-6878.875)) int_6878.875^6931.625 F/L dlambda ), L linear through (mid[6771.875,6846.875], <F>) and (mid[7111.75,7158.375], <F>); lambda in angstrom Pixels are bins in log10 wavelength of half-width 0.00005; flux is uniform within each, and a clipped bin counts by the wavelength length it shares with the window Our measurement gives 0.00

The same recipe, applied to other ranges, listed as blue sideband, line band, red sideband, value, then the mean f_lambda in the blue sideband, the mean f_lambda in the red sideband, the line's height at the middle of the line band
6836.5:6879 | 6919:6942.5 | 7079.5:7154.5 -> -0.02 mag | 34.6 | 33.3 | 34.2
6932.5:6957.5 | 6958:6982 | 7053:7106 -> 0.02 mag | 34.8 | 33.8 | 34.6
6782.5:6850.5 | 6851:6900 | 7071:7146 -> 0.01 mag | 35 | 33.4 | 34.7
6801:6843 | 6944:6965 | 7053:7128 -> -0.01 mag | 34.9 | 33.6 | 34.3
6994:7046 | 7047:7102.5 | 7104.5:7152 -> -0.01 mag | 33.9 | 33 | 33.4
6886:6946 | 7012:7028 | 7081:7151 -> 0.01 mag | 34.4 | 33.2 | 33.8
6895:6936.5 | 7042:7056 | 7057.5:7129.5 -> -0.02 mag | 34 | 33.6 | 33.7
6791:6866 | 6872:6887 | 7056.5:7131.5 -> -0.01 mag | 34.9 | 33.5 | 34.6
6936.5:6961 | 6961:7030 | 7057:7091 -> 0.01 mag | 34.9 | 33.7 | 34.5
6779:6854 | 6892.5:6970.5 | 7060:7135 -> 0.00 mag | 34.9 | 33.5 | 34.3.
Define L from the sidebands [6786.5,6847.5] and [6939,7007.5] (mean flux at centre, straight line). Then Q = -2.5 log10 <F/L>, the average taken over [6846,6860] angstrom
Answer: 0.02 mag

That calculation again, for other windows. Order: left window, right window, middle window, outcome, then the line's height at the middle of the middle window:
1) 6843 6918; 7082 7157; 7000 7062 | -0.01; 33.7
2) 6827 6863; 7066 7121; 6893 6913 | 0.03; 34.4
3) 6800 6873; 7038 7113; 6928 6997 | 0.00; 34.3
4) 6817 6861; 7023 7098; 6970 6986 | 0.01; 34.3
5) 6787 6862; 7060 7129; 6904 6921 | 0.01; 34.5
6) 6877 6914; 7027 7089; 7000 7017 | -0.02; 34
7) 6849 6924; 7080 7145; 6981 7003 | -0.01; 33.9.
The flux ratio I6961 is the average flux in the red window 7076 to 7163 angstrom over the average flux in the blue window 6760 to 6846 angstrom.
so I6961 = 1.0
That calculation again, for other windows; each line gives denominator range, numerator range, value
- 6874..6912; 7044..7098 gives 0.99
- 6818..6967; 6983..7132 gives 0.98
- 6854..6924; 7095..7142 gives 0.96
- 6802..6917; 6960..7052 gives 0.99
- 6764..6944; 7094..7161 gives 0.96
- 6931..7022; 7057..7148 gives 0.97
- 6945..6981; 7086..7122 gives 0.98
